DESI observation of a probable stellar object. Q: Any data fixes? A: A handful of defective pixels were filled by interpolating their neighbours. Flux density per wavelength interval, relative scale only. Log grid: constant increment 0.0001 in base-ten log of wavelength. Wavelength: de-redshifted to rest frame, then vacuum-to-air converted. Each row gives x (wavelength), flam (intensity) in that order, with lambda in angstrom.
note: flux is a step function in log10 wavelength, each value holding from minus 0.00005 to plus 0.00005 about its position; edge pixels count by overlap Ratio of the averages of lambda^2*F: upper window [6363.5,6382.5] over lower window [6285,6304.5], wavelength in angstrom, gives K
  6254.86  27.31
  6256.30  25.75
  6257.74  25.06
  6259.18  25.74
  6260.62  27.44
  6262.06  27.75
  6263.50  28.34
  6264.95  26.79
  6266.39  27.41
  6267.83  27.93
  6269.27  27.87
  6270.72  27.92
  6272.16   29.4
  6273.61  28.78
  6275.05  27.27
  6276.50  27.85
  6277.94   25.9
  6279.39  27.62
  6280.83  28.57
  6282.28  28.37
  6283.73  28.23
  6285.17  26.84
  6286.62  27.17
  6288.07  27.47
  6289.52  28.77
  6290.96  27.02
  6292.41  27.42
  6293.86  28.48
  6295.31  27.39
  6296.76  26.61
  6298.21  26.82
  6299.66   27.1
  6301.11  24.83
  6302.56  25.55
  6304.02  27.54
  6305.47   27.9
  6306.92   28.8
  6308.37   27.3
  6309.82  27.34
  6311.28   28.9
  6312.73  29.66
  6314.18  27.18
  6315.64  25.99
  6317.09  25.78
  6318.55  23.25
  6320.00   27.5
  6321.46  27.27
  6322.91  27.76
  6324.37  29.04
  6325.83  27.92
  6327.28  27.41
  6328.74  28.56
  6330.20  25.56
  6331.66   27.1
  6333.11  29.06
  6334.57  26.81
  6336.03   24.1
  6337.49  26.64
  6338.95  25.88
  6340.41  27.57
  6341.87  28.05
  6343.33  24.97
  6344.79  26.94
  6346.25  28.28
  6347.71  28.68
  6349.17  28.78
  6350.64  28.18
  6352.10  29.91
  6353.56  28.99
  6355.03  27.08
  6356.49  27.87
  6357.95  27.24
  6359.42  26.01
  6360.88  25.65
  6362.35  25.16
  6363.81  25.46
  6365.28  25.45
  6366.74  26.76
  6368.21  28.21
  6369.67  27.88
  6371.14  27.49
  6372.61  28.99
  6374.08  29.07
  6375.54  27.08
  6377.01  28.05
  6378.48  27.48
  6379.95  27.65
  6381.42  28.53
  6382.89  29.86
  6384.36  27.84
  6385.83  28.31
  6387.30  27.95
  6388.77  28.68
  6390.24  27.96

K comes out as 1.05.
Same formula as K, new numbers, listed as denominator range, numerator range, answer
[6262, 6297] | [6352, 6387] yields 1.02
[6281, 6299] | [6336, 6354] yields 1.02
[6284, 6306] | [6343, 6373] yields 1.03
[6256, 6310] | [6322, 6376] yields 1.02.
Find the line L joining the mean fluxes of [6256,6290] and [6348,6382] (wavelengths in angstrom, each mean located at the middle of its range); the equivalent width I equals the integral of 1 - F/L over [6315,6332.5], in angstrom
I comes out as 0.4 angstrom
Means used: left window 27.5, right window 27.5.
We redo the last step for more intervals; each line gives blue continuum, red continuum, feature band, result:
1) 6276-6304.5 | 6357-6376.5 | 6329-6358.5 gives -0.4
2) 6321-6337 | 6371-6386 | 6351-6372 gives 0.6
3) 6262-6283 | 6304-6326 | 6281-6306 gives 0.3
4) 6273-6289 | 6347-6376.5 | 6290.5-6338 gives 0.8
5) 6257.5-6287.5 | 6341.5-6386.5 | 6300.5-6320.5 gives 0.4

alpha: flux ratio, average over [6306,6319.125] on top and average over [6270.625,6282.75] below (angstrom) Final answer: 0.97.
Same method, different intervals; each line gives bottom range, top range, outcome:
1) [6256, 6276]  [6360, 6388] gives 1.00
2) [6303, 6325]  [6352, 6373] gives 0.99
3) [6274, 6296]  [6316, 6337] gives 0.97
